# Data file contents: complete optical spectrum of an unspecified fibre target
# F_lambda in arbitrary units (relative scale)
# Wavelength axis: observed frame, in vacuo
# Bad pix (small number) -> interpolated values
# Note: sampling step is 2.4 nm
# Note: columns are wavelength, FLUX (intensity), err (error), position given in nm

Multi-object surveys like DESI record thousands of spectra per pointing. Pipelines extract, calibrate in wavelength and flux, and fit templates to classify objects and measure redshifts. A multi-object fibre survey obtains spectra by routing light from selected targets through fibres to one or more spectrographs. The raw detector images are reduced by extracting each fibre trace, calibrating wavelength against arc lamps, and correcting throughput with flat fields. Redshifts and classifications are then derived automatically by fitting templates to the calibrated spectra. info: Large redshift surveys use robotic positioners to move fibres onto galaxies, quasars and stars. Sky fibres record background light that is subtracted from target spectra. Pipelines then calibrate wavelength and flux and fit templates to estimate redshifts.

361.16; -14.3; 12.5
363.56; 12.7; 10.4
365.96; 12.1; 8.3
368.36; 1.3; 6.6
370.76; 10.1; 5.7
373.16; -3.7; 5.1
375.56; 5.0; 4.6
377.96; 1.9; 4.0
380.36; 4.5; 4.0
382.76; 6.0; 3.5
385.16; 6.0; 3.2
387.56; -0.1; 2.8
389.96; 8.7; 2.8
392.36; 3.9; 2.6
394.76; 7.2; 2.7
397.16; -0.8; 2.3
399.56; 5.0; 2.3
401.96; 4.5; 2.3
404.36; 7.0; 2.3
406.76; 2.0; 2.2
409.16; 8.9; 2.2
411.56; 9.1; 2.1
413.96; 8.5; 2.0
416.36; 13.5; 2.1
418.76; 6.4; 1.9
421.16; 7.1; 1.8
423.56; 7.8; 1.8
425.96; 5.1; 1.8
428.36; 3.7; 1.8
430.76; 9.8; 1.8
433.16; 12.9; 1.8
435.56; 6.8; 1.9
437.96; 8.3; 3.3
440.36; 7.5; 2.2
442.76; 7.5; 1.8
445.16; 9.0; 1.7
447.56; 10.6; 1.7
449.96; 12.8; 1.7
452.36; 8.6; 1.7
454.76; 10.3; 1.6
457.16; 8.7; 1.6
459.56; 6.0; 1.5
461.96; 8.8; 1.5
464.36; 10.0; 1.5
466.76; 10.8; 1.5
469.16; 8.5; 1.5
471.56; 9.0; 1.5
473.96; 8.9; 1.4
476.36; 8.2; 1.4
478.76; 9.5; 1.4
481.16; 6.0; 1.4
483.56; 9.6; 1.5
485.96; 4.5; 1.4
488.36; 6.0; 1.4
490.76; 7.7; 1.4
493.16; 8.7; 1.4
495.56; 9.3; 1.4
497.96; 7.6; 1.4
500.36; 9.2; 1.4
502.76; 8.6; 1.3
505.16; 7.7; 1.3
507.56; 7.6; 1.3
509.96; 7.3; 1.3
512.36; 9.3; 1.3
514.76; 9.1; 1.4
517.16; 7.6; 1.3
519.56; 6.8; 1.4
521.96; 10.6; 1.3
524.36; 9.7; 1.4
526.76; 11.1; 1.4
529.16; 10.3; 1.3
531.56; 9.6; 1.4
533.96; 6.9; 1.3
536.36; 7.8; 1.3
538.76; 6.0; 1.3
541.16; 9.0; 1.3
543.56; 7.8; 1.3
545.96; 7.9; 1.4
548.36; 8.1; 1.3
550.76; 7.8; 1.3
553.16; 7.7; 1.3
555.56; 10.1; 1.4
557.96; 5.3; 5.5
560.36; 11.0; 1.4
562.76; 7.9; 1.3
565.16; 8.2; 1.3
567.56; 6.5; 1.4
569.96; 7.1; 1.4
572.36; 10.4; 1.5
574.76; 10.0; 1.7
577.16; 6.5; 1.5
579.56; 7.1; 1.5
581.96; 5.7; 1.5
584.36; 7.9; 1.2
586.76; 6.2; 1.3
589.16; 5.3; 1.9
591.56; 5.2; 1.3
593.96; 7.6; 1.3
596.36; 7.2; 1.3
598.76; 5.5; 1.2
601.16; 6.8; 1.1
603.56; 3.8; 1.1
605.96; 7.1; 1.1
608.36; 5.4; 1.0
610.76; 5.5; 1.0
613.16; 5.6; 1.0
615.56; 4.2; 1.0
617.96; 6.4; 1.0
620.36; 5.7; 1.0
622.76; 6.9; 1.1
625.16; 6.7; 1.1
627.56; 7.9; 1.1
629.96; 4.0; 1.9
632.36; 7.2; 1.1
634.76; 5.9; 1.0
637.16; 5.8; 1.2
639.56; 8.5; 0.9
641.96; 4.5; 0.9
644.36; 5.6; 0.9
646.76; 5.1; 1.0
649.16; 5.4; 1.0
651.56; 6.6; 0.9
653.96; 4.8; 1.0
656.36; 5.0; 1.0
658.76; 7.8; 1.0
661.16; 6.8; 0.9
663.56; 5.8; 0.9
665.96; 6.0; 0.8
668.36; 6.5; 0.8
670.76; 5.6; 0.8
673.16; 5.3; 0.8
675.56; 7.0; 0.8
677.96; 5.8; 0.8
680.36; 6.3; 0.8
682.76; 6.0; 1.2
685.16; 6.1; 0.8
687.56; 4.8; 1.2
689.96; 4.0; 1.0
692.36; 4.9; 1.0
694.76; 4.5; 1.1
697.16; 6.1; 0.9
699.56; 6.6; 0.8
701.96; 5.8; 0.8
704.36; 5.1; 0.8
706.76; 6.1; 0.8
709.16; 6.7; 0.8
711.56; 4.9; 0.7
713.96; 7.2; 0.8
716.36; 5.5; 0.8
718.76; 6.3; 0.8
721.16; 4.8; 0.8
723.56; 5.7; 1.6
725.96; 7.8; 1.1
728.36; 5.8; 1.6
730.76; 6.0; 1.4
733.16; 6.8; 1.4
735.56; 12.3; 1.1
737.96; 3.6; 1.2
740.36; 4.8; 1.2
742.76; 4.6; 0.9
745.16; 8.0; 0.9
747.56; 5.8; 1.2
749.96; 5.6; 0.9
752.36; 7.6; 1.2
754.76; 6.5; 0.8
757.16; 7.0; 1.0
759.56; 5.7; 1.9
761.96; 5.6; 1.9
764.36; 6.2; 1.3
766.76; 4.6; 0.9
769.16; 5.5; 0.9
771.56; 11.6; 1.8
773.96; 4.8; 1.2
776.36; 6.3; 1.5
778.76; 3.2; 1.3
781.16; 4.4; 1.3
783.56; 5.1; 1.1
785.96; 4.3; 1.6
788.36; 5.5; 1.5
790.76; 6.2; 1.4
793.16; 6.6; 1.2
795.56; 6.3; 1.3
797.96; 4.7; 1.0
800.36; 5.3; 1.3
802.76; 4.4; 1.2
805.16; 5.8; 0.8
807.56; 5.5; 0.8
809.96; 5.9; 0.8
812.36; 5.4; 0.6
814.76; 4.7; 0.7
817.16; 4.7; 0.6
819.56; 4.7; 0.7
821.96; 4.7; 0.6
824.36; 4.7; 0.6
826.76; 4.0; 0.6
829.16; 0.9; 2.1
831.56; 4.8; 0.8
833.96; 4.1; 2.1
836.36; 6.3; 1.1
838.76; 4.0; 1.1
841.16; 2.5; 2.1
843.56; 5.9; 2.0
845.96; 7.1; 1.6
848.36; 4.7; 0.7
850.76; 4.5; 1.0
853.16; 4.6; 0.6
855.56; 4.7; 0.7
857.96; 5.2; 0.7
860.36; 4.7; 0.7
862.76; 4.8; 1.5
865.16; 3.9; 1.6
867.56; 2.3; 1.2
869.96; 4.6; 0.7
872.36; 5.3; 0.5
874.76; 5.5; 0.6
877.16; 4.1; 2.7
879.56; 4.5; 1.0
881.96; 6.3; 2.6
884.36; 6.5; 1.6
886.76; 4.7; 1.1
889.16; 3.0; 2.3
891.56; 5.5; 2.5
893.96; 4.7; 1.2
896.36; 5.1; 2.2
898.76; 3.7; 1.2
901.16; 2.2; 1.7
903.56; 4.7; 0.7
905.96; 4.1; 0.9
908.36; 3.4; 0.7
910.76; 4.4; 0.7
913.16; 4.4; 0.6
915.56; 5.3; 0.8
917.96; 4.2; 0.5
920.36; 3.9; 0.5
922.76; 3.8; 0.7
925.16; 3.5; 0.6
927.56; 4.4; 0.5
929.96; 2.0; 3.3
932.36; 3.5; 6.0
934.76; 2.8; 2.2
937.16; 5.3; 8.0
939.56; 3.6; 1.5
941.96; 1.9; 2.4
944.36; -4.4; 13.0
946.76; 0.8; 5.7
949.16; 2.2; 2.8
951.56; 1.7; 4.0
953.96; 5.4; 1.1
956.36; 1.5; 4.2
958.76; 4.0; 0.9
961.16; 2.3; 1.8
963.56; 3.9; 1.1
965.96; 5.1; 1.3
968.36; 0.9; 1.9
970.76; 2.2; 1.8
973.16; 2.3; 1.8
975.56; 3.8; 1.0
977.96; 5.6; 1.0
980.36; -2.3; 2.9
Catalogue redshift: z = 0.12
